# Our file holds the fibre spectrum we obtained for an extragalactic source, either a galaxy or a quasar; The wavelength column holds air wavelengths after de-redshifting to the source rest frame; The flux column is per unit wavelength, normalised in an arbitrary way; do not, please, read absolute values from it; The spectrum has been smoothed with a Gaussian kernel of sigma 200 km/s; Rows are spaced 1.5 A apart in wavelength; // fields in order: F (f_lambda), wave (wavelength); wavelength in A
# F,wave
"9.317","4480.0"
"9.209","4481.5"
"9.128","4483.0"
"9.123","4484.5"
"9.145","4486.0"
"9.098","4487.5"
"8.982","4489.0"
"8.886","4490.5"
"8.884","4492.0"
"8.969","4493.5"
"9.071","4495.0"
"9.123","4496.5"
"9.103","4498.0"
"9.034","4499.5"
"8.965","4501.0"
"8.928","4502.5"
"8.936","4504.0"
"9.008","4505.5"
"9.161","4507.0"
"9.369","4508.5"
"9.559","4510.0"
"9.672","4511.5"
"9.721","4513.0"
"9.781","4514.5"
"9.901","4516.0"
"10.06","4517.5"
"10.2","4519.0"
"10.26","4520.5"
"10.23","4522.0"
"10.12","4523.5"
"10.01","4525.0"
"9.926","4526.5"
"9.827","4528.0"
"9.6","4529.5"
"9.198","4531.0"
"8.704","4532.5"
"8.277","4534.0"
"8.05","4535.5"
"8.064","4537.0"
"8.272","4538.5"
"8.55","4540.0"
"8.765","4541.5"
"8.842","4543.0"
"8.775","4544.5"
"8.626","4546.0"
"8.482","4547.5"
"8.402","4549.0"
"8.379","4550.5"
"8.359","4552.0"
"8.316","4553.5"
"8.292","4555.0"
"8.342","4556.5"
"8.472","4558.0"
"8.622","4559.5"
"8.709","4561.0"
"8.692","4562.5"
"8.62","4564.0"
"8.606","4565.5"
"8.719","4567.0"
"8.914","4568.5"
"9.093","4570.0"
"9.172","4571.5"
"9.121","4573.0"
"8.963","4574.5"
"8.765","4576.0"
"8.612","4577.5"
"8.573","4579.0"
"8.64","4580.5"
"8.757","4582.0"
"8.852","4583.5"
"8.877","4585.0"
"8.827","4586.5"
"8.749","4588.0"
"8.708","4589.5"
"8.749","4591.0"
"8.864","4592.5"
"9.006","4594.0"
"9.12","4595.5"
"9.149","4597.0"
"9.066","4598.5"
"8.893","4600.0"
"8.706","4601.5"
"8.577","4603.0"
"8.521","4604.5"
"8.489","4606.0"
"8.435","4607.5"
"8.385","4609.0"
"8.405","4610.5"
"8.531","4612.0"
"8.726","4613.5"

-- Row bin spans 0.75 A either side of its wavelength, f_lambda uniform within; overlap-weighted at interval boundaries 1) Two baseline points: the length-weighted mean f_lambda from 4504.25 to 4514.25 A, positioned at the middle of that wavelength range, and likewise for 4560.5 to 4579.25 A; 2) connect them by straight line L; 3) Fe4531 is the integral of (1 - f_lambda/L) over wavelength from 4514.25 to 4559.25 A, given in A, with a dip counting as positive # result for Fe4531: 0.6 A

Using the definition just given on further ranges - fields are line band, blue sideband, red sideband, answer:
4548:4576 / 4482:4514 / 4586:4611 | 0.7 A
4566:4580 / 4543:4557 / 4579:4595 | -0.3 A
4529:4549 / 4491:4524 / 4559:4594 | 1.2 A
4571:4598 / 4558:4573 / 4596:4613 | -0.4 A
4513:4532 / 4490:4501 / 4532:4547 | -2.6 A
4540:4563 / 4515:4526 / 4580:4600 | 2.4 A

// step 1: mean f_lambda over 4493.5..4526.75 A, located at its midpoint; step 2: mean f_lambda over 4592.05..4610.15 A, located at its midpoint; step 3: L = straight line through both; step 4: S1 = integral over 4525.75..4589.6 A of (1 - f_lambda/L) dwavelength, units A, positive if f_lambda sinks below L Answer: 2.8 A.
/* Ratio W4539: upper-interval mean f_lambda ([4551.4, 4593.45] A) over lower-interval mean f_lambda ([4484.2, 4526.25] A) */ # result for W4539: 0.9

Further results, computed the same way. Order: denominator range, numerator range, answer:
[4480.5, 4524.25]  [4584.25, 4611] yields 0.93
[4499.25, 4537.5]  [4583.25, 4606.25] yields 0.94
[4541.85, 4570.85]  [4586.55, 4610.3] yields 1.02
